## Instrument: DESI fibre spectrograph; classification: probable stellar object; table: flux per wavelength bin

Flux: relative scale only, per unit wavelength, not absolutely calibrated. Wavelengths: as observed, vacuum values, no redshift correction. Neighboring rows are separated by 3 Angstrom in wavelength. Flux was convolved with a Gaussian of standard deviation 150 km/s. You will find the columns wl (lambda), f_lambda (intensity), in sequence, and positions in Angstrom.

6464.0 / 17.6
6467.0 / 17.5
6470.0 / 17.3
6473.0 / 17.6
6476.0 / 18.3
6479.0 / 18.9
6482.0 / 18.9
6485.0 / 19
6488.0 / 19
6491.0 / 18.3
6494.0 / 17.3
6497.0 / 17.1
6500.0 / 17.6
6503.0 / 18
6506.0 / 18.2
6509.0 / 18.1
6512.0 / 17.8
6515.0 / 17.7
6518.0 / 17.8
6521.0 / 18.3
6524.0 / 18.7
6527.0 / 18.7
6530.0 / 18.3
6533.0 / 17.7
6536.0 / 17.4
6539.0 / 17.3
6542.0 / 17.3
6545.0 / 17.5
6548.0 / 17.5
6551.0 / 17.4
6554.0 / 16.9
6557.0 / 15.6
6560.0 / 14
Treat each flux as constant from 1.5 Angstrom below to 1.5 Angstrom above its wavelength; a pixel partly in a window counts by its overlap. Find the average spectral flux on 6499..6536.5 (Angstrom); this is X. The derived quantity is 18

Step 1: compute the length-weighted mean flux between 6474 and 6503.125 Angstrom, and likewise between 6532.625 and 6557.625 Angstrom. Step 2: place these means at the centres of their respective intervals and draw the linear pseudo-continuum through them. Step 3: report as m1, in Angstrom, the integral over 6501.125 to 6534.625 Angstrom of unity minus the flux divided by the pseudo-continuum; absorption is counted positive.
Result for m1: -0.8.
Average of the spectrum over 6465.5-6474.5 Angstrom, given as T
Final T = 17.5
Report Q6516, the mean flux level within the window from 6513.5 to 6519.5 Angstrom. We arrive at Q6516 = 17.8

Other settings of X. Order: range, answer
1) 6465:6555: 17.9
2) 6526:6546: 17.7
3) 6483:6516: 18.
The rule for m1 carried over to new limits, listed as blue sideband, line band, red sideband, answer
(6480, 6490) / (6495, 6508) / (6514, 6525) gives 0.57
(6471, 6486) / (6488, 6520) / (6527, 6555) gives 0.44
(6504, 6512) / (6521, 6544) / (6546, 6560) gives -0.90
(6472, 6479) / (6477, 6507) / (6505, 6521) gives -0.26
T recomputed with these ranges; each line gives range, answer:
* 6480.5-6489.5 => 19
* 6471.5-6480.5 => 18.3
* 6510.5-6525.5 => 18.1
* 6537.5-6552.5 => 17.4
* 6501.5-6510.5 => 18.1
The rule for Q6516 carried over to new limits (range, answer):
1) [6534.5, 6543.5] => 17.3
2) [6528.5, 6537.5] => 17.8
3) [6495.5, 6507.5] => 17.7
